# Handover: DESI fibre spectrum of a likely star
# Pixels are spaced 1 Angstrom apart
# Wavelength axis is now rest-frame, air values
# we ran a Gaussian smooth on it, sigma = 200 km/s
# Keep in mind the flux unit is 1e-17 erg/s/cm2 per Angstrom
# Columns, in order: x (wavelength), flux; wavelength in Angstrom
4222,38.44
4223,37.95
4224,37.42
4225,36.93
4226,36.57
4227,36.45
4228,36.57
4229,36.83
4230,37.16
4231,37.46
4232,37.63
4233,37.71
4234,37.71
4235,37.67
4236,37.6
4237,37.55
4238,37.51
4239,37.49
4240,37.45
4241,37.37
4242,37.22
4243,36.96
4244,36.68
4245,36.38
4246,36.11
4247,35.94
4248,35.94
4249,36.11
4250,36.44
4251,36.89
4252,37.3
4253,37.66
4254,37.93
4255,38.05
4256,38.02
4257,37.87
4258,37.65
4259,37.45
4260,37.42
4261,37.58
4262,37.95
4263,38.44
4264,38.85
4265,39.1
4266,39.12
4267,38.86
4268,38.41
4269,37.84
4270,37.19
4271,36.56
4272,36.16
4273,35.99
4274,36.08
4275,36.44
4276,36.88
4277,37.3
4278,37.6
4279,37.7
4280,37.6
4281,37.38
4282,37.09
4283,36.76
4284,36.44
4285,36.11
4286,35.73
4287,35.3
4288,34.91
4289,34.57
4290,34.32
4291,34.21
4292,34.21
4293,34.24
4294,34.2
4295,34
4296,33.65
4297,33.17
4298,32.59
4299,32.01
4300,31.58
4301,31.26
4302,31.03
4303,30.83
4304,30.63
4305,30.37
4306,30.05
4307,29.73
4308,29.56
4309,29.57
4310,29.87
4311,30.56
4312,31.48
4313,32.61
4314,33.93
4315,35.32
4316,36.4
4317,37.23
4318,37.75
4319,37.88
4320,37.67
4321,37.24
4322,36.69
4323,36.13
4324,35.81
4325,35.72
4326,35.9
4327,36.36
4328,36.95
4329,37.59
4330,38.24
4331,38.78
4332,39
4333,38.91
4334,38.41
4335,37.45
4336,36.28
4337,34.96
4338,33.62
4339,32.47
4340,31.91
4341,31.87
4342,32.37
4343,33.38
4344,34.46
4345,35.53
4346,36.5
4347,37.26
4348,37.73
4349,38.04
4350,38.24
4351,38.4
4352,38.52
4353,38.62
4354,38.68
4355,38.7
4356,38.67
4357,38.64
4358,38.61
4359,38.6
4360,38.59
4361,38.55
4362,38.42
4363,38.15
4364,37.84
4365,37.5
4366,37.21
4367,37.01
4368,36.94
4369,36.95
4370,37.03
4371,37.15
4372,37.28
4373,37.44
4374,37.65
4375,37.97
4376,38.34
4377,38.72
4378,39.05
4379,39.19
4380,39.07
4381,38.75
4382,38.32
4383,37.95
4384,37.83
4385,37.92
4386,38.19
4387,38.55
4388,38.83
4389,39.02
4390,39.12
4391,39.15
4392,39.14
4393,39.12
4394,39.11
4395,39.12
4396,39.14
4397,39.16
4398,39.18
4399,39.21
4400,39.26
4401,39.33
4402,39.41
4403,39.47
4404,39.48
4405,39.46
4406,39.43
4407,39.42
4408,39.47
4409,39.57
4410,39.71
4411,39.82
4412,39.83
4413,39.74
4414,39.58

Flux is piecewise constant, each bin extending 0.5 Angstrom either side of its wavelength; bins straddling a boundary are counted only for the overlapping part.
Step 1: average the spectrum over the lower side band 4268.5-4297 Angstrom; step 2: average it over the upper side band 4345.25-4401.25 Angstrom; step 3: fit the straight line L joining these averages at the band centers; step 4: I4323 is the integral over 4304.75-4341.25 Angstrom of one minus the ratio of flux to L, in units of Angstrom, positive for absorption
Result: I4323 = 2.0 Angstrom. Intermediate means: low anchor 35.9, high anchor 38.3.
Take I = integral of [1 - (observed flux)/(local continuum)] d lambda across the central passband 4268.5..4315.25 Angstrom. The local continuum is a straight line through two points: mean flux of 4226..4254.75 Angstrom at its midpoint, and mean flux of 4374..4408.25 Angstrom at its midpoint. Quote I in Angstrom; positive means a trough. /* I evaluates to 4.5 Angstrom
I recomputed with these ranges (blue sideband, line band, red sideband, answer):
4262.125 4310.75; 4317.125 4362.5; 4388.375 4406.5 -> 0.06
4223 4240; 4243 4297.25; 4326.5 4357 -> 0.61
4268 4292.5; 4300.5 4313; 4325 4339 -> 2.09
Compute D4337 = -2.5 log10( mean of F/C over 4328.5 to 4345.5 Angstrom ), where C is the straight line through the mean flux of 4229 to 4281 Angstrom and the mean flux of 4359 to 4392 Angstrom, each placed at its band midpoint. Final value 0.07 mag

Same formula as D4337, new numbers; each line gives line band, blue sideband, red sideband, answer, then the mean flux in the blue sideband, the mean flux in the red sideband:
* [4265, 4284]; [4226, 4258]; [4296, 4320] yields -0.07 mag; 37.1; 32.5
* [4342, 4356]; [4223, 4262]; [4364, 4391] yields 0.02 mag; 37.2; 38.1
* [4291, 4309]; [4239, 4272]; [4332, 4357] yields 0.16 mag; 37.4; 36.4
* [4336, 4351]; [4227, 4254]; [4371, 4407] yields 0.09 mag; 37.1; 38.8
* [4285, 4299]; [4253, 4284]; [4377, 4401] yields 0.11 mag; 37.6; 38.9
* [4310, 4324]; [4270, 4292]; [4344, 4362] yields 0.06 mag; 36.2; 38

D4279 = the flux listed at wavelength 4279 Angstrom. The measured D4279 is 37.7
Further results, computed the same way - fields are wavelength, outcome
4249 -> 36.11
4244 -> 36.68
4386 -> 38.19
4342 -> 32.37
